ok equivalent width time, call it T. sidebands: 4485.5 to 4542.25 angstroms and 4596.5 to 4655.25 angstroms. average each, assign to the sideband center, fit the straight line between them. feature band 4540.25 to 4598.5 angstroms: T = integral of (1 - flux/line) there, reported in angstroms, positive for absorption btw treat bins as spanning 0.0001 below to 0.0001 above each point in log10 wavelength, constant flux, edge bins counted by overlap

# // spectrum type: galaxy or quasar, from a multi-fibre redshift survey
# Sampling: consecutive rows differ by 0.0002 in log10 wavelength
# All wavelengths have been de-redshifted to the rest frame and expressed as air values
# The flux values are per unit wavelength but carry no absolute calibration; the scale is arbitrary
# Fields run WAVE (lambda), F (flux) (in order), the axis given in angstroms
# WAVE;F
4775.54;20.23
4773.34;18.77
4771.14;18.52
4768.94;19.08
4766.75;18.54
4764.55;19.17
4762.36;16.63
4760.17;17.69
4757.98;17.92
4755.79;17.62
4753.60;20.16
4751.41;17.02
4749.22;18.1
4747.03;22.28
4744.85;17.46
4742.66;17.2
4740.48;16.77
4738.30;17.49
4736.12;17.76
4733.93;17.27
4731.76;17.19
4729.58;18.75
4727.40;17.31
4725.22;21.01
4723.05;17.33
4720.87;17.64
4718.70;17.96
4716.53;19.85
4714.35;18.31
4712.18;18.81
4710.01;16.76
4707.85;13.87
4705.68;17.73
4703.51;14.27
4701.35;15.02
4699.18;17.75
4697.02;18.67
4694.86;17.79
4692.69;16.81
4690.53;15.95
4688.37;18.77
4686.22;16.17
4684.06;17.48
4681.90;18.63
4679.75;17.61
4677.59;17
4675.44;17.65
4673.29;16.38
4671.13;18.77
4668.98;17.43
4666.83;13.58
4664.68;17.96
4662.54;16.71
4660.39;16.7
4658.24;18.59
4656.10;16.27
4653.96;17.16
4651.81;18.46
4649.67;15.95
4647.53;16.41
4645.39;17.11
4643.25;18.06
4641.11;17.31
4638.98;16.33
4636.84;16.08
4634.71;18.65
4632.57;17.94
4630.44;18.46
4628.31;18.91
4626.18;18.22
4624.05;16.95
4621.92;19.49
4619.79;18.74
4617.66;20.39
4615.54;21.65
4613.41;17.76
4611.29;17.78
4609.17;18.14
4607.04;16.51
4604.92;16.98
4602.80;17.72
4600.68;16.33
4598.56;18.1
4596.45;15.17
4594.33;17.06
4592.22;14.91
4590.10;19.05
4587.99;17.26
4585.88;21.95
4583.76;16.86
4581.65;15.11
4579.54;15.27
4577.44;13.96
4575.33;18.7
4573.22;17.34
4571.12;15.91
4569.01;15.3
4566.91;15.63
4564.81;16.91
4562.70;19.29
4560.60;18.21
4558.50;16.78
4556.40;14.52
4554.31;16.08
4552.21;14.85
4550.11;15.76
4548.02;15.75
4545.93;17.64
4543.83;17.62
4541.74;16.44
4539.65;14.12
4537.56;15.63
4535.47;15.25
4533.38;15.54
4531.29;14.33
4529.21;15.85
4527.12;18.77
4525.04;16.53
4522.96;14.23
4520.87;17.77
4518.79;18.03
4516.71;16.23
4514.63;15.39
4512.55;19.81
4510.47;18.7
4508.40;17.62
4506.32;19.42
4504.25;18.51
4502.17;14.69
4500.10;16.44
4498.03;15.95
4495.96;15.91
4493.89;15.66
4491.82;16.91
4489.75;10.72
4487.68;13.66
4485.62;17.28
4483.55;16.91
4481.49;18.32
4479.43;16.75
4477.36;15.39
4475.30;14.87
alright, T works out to 1.24 angstroms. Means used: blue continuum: 16.2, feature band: 16.6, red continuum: 17.8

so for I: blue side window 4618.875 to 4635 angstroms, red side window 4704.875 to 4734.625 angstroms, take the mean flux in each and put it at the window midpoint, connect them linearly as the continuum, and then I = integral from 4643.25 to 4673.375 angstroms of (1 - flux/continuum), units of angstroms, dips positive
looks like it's 2.0 angstroms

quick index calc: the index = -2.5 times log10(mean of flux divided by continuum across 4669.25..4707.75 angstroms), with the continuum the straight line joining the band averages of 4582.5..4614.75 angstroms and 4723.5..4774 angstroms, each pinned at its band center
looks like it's 0.05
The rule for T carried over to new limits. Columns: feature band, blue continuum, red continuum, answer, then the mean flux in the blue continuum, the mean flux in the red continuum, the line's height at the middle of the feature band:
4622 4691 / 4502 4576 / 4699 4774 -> 0.1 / 16.7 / 17.9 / 17.4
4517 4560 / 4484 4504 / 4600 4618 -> 0.9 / 15.4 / 18.1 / 16.5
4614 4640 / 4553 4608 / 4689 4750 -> -2.1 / 16.8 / 17.6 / 17.1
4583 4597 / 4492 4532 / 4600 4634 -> 0.3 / 16.9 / 18.3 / 17.9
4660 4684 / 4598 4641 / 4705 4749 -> 1.1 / 18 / 17.9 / 18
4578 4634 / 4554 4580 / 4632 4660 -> -3.0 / 16.5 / 17.2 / 16.9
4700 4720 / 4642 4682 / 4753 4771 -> 0.8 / 17.1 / 18.3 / 17.7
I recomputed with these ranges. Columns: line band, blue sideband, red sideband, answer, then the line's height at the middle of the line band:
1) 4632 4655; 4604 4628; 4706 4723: 1.3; 18.2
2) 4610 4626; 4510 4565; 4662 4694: -1.9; 16.9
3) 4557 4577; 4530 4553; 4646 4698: -1.2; 16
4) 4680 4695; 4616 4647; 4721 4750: 0.6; 18.1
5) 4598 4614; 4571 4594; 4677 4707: -0.4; 17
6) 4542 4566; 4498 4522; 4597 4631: 1.5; 17.8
